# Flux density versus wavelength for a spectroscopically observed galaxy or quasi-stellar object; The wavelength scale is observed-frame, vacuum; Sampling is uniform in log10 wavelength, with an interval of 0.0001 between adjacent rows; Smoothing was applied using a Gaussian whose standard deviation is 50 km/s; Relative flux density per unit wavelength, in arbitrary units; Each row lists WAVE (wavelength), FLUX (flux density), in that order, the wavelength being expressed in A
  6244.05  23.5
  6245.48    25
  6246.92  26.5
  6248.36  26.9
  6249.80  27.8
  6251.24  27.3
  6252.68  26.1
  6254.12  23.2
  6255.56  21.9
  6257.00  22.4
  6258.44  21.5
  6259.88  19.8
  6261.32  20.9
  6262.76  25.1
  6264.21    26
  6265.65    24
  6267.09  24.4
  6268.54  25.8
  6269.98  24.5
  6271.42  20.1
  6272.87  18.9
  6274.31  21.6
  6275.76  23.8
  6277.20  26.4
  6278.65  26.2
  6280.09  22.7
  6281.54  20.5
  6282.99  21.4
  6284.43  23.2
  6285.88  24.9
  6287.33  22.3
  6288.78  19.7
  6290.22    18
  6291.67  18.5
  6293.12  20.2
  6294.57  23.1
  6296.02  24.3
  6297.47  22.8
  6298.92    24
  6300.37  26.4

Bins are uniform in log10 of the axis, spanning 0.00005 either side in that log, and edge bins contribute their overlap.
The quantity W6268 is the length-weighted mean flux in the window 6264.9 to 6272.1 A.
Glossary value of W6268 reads 23.8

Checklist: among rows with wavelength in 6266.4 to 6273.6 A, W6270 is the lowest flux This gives 18.9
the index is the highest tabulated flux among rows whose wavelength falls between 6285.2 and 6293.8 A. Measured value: 24.9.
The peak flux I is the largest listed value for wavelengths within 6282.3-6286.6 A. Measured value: 24.9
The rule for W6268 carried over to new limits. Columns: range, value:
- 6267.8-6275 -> 22.2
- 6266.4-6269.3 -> 25.1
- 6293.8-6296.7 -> 23.6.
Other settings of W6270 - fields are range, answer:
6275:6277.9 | 23.8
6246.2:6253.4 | 26.1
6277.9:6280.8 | 22.7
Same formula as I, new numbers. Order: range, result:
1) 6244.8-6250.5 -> 27.8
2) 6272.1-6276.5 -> 23.8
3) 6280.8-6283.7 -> 21.4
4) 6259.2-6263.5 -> 25.1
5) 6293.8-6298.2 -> 24.3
